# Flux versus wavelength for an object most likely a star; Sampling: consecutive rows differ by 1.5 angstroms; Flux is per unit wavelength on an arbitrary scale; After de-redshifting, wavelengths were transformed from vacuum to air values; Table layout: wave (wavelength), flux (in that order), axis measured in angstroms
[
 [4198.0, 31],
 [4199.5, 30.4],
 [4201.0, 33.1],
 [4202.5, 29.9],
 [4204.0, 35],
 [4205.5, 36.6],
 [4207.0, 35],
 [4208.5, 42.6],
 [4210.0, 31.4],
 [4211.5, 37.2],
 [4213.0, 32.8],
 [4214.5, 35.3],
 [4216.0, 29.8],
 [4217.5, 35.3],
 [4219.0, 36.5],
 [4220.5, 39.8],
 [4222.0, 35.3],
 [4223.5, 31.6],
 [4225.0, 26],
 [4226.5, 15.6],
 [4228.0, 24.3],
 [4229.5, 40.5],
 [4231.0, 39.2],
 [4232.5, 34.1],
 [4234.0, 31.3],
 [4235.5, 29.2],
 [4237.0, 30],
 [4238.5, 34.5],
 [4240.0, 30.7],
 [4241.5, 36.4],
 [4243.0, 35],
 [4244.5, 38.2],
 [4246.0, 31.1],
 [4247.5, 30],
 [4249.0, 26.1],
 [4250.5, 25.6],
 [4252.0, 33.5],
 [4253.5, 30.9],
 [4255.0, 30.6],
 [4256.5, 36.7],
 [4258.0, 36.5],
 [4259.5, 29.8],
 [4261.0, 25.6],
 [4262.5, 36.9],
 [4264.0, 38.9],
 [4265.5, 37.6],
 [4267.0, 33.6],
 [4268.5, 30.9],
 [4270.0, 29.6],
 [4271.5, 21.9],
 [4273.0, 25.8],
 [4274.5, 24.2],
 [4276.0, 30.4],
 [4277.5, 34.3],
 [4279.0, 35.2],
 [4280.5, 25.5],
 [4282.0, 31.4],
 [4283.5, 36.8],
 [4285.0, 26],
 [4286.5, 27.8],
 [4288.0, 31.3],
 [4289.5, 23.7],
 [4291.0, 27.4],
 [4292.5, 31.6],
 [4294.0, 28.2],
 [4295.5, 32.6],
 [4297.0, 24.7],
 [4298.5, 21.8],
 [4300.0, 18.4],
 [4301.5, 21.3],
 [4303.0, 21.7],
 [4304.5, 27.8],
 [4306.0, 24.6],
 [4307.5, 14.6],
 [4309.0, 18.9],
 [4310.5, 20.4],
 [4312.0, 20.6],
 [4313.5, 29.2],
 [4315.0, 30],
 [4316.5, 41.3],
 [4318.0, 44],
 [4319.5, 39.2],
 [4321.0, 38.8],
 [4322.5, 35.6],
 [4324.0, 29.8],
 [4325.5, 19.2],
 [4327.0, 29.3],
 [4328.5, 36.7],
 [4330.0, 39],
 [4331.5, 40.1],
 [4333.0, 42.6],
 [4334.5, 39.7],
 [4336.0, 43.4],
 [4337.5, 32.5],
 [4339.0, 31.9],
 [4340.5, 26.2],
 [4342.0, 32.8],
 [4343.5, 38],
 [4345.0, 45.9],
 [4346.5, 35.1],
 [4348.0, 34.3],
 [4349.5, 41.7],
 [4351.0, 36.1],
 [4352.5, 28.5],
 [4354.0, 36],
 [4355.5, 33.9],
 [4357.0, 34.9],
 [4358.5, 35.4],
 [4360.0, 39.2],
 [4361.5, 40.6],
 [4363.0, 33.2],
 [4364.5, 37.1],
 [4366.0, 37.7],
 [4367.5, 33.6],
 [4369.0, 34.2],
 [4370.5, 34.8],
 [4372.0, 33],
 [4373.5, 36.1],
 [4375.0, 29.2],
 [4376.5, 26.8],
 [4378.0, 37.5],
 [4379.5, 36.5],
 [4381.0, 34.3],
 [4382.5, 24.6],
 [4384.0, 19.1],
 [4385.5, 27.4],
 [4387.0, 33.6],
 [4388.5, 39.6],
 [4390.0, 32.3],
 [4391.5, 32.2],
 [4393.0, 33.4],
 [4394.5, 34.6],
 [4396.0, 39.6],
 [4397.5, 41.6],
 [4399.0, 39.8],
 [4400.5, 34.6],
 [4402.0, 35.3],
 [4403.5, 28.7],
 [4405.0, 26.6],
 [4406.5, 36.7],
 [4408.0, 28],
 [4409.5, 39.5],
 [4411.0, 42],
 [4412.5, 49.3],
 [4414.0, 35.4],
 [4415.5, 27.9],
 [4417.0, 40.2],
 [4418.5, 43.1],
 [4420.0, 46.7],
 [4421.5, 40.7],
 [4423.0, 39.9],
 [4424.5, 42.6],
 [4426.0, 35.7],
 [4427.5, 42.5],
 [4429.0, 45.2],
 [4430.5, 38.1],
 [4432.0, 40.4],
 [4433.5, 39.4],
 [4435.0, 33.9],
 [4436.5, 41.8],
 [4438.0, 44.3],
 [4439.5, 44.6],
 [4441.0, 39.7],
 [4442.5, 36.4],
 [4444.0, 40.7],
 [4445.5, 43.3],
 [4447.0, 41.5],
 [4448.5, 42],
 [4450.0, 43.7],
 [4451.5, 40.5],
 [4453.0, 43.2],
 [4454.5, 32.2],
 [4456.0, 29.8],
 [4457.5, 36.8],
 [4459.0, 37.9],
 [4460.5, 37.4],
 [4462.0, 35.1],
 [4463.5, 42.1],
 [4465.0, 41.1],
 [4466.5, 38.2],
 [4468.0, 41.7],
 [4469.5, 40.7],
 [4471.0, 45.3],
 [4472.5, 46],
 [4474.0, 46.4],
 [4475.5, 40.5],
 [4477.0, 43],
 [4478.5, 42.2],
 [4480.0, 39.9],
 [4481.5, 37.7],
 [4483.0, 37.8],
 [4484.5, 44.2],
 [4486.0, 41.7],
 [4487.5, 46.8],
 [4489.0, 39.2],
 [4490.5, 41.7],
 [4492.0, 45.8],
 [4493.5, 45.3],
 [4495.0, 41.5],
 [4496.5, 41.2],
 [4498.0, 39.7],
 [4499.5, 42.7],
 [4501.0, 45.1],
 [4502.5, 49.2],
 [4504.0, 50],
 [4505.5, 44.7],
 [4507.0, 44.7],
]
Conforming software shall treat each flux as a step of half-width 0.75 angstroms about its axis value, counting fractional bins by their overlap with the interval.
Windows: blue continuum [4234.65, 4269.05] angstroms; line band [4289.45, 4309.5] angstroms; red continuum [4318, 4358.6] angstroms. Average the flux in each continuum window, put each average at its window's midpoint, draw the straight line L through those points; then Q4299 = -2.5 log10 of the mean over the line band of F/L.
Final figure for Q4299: 0.377 mag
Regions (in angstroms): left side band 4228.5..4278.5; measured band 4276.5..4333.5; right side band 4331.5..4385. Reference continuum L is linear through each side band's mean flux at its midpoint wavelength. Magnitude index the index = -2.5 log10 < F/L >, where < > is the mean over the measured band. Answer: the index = 0.14 mag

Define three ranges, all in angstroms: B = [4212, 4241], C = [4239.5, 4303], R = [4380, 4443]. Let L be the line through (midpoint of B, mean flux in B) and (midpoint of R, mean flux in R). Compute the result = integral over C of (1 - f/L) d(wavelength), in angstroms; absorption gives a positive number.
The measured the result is 6.4 angstroms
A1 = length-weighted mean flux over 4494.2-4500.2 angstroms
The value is 41.3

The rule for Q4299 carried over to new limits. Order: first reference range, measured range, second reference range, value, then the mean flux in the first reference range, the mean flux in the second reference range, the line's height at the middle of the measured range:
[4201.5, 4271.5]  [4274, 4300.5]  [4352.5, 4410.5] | 0.16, 32.8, 33.9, 33.2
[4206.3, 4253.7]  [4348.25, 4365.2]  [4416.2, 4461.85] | 0.03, 32.7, 40.1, 37.1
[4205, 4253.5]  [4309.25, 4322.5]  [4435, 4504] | 0.11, 32.8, 41.3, 35.8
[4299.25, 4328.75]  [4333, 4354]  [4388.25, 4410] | -0.19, 27.9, 34.7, 30.3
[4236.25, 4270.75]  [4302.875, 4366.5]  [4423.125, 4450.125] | 0.09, 32.6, 40.8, 36.2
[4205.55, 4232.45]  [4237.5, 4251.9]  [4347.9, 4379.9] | 0.06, 33.5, 35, 33.8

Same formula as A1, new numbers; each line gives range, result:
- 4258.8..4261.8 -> 27.8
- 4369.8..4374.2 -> 34.6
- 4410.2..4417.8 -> 39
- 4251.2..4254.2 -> 32.1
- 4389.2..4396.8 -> 34.5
